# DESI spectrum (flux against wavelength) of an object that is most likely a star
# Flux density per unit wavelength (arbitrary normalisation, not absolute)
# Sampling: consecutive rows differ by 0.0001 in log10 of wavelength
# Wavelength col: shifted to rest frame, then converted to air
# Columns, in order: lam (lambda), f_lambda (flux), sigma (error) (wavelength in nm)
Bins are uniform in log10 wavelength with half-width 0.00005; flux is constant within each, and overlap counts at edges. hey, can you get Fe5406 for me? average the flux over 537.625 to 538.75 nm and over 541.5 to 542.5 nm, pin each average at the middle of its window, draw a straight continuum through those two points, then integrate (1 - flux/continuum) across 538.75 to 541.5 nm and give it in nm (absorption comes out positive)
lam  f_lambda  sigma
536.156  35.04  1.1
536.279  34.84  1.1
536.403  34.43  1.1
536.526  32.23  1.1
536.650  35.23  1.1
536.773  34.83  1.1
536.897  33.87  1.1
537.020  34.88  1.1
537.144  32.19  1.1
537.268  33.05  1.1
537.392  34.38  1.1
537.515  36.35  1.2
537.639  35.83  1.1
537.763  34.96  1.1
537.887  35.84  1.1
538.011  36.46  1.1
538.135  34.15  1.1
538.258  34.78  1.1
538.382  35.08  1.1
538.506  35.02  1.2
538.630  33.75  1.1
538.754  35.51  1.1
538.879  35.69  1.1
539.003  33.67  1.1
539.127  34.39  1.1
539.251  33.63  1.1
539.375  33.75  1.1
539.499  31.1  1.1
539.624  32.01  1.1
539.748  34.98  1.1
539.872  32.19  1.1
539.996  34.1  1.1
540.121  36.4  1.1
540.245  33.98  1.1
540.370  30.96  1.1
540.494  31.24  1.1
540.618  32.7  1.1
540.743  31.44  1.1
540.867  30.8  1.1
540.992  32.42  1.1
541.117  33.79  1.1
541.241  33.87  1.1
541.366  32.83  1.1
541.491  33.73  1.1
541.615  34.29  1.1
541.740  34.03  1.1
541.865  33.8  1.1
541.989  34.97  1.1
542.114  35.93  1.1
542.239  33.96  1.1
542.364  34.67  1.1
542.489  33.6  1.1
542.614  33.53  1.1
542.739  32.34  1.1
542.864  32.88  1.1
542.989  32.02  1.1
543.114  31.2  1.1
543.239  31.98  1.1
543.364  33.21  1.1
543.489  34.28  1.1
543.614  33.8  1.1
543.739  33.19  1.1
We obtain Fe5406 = 0.12 nm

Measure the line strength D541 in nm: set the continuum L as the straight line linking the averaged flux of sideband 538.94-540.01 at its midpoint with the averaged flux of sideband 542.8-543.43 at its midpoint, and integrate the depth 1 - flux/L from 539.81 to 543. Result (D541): -0.06 nm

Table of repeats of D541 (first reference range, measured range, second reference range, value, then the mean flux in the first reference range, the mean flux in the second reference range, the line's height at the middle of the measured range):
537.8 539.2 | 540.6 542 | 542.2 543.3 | 0.02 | 34.9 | 32.9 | 33.6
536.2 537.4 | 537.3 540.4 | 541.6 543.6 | -0.05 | 34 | 33.5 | 33.8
